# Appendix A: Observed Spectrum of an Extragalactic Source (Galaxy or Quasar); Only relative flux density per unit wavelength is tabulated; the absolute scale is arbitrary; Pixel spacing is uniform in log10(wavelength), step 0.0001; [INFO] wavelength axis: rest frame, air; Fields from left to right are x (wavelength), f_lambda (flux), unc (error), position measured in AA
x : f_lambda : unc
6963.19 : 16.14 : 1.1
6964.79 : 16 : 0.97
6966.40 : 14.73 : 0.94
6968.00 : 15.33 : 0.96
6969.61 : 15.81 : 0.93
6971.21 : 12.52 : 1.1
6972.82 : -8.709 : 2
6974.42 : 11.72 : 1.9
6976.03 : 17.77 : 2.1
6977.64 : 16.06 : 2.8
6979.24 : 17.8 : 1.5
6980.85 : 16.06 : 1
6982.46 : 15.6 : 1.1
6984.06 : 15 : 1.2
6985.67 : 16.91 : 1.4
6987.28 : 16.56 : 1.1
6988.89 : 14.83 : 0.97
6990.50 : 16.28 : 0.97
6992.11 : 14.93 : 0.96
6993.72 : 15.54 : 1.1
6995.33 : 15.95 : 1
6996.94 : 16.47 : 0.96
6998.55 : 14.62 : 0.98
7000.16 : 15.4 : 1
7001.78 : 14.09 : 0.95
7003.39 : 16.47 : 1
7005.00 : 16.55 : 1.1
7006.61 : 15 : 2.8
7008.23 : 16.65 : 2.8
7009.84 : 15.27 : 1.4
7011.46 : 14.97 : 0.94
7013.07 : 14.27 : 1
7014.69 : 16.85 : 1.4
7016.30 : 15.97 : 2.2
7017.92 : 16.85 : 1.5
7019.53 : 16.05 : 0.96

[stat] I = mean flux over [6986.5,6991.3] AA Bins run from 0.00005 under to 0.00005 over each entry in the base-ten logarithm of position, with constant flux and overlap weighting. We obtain 15.9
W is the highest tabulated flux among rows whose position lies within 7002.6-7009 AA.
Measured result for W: 16.65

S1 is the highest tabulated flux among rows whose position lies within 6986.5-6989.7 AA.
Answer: 16.56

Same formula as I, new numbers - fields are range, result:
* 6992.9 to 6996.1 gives 15.7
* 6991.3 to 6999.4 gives 15.5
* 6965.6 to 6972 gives 14.6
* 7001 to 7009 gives 15.8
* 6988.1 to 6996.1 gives 15.5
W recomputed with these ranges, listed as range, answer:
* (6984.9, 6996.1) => 16.91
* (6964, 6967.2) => 16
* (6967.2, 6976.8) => 17.77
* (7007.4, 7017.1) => 16.85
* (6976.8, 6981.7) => 17.8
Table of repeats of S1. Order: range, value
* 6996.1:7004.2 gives 16.47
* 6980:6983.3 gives 16.06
